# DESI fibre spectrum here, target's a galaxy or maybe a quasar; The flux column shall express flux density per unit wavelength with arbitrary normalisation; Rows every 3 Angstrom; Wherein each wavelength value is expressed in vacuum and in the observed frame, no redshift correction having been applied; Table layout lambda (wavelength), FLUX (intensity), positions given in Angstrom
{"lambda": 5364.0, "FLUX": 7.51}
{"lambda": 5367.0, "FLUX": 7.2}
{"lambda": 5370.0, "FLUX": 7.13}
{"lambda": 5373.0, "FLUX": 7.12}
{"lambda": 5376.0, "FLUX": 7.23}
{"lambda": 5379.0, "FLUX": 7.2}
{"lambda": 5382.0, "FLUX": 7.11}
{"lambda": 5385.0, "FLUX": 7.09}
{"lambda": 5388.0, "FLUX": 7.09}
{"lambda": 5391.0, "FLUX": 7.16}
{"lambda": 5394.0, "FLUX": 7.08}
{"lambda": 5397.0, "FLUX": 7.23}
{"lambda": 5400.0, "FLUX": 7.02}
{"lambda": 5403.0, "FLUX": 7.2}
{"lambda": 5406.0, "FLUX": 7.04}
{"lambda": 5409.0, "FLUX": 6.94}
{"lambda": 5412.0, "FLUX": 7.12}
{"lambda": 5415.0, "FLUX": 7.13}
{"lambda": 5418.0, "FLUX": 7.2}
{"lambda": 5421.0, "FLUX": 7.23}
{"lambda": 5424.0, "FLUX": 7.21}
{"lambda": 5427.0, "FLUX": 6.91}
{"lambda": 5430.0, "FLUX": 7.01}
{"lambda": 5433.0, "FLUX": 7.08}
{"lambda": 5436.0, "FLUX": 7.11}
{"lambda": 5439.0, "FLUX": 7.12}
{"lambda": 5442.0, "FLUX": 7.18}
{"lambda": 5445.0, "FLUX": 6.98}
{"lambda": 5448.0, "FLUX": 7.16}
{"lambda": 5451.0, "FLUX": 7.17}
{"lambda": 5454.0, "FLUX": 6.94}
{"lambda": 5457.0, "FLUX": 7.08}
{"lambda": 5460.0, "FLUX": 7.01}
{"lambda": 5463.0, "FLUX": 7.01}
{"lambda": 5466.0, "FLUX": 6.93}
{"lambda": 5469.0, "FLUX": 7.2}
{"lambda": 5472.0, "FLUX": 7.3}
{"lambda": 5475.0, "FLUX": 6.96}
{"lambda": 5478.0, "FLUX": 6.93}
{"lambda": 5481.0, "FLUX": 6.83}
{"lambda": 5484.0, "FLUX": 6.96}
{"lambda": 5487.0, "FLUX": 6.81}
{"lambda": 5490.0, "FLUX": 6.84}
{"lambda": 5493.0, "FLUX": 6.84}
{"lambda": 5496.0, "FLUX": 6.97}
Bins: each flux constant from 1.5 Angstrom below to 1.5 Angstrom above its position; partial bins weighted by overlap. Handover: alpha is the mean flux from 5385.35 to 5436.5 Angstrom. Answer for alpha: 7.1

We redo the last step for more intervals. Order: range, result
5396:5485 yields 7.07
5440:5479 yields 7.07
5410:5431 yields 7.11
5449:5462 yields 7.05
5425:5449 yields 7.07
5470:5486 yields 7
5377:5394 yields 7.13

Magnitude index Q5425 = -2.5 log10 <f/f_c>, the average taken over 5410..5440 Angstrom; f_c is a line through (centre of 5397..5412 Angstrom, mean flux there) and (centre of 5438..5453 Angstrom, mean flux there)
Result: 0.00 mag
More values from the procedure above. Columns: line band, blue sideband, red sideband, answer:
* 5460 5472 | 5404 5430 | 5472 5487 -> -0.015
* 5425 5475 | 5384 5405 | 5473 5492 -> -0.014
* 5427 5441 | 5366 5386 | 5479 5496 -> -0.009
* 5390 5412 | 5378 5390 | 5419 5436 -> 0.002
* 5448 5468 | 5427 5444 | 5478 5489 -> -0.008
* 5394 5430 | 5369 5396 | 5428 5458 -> 0.000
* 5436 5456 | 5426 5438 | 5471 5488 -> -0.012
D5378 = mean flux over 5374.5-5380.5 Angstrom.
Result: 7.22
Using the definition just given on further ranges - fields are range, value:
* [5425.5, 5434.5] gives 7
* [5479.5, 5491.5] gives 6.86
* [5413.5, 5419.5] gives 7.17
